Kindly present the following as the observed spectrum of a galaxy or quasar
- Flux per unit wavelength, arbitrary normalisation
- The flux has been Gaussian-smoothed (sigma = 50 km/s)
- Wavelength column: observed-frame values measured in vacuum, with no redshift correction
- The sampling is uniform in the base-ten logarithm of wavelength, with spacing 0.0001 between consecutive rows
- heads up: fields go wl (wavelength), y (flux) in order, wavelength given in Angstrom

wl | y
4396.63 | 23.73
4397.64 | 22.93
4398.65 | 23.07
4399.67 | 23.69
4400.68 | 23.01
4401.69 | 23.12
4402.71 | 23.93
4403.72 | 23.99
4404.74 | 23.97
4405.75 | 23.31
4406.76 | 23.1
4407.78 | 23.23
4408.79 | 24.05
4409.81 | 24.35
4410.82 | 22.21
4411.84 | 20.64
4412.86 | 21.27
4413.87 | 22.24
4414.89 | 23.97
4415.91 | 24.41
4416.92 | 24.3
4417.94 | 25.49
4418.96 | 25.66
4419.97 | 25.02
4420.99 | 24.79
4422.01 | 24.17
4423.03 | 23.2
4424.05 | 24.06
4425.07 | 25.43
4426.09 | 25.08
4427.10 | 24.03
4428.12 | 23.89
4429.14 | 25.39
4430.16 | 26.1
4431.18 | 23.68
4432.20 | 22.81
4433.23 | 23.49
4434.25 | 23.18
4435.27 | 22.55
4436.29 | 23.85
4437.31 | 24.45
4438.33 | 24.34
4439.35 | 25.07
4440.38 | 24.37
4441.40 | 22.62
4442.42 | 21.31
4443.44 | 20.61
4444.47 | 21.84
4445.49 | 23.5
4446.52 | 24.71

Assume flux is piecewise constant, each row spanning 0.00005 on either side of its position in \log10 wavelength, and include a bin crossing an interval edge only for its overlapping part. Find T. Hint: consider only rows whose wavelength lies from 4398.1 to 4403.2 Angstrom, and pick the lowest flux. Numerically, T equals 23.01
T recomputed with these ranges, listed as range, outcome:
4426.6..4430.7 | 23.89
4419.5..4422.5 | 24.17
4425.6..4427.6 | 24.03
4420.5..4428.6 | 23.2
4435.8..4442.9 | 21.31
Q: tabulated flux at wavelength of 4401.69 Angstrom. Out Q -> 23.12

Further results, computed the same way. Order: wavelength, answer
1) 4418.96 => 25.66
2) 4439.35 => 25.07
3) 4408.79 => 24.05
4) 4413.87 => 22.24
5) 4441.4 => 22.62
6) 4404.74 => 23.97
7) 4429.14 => 25.39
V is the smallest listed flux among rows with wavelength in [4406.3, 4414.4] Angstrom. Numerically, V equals 20.64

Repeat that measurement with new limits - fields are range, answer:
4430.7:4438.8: 22.55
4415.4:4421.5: 24.3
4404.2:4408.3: 23.1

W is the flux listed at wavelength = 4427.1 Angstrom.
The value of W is 24.03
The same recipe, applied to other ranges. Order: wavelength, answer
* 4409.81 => 24.35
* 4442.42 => 21.31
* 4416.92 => 24.3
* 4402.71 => 23.93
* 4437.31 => 24.45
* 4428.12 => 23.89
